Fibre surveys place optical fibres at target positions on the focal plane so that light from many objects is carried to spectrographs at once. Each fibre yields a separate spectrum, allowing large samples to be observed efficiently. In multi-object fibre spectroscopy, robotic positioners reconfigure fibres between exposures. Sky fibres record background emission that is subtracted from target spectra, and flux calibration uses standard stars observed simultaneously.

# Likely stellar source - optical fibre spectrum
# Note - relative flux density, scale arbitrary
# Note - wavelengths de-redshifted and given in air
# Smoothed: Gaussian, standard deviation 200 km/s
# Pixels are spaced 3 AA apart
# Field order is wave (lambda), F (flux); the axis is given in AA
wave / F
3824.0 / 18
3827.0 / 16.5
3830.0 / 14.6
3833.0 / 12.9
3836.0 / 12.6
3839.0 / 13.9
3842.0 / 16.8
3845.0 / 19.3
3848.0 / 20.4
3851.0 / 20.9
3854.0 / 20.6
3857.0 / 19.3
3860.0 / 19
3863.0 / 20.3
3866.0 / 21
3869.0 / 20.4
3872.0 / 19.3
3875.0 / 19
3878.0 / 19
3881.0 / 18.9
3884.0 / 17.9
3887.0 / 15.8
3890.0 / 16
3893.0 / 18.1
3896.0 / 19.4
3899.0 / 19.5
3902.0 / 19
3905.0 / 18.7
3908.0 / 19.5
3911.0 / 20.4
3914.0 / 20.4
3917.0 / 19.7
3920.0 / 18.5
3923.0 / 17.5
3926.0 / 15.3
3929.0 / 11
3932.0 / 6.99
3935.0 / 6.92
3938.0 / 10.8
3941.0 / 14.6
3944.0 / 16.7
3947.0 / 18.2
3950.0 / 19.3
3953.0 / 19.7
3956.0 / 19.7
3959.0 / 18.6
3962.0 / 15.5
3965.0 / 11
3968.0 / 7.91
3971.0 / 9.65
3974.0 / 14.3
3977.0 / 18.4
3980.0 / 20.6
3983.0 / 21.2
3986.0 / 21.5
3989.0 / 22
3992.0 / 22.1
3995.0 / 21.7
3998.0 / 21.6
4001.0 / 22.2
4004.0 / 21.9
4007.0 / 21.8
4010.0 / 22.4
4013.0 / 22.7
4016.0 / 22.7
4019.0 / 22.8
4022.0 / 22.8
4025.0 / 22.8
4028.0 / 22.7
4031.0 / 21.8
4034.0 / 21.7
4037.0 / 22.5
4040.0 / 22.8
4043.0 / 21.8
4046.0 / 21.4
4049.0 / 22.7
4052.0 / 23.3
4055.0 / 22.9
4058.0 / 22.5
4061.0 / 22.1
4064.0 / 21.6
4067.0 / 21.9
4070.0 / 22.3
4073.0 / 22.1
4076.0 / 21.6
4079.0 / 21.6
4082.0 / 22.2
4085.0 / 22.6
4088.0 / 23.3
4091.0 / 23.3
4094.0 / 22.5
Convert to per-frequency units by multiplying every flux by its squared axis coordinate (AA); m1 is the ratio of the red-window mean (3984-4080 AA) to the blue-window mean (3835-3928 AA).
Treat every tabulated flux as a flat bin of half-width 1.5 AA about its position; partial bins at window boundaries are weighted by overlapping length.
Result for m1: 1.29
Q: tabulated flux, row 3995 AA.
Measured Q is 21.7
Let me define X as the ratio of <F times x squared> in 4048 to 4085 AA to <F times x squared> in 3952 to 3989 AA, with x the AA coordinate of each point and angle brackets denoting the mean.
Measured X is 1.4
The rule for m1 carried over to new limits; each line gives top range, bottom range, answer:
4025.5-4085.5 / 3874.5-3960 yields 1.40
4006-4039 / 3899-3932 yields 1.35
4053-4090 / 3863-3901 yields 1.31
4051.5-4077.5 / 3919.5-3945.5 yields 1.83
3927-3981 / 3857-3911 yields 0.79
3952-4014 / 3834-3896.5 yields 1.09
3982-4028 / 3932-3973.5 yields 1.60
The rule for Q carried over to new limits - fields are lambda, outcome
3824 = 18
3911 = 20.4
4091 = 23.3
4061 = 22.1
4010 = 22.4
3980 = 20.6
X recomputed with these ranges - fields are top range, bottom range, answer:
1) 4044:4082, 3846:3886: 1.25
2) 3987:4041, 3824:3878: 1.34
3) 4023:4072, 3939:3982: 1.46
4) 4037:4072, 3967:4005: 1.22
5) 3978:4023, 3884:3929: 1.27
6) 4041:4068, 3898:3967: 1.45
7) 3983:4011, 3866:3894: 1.26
